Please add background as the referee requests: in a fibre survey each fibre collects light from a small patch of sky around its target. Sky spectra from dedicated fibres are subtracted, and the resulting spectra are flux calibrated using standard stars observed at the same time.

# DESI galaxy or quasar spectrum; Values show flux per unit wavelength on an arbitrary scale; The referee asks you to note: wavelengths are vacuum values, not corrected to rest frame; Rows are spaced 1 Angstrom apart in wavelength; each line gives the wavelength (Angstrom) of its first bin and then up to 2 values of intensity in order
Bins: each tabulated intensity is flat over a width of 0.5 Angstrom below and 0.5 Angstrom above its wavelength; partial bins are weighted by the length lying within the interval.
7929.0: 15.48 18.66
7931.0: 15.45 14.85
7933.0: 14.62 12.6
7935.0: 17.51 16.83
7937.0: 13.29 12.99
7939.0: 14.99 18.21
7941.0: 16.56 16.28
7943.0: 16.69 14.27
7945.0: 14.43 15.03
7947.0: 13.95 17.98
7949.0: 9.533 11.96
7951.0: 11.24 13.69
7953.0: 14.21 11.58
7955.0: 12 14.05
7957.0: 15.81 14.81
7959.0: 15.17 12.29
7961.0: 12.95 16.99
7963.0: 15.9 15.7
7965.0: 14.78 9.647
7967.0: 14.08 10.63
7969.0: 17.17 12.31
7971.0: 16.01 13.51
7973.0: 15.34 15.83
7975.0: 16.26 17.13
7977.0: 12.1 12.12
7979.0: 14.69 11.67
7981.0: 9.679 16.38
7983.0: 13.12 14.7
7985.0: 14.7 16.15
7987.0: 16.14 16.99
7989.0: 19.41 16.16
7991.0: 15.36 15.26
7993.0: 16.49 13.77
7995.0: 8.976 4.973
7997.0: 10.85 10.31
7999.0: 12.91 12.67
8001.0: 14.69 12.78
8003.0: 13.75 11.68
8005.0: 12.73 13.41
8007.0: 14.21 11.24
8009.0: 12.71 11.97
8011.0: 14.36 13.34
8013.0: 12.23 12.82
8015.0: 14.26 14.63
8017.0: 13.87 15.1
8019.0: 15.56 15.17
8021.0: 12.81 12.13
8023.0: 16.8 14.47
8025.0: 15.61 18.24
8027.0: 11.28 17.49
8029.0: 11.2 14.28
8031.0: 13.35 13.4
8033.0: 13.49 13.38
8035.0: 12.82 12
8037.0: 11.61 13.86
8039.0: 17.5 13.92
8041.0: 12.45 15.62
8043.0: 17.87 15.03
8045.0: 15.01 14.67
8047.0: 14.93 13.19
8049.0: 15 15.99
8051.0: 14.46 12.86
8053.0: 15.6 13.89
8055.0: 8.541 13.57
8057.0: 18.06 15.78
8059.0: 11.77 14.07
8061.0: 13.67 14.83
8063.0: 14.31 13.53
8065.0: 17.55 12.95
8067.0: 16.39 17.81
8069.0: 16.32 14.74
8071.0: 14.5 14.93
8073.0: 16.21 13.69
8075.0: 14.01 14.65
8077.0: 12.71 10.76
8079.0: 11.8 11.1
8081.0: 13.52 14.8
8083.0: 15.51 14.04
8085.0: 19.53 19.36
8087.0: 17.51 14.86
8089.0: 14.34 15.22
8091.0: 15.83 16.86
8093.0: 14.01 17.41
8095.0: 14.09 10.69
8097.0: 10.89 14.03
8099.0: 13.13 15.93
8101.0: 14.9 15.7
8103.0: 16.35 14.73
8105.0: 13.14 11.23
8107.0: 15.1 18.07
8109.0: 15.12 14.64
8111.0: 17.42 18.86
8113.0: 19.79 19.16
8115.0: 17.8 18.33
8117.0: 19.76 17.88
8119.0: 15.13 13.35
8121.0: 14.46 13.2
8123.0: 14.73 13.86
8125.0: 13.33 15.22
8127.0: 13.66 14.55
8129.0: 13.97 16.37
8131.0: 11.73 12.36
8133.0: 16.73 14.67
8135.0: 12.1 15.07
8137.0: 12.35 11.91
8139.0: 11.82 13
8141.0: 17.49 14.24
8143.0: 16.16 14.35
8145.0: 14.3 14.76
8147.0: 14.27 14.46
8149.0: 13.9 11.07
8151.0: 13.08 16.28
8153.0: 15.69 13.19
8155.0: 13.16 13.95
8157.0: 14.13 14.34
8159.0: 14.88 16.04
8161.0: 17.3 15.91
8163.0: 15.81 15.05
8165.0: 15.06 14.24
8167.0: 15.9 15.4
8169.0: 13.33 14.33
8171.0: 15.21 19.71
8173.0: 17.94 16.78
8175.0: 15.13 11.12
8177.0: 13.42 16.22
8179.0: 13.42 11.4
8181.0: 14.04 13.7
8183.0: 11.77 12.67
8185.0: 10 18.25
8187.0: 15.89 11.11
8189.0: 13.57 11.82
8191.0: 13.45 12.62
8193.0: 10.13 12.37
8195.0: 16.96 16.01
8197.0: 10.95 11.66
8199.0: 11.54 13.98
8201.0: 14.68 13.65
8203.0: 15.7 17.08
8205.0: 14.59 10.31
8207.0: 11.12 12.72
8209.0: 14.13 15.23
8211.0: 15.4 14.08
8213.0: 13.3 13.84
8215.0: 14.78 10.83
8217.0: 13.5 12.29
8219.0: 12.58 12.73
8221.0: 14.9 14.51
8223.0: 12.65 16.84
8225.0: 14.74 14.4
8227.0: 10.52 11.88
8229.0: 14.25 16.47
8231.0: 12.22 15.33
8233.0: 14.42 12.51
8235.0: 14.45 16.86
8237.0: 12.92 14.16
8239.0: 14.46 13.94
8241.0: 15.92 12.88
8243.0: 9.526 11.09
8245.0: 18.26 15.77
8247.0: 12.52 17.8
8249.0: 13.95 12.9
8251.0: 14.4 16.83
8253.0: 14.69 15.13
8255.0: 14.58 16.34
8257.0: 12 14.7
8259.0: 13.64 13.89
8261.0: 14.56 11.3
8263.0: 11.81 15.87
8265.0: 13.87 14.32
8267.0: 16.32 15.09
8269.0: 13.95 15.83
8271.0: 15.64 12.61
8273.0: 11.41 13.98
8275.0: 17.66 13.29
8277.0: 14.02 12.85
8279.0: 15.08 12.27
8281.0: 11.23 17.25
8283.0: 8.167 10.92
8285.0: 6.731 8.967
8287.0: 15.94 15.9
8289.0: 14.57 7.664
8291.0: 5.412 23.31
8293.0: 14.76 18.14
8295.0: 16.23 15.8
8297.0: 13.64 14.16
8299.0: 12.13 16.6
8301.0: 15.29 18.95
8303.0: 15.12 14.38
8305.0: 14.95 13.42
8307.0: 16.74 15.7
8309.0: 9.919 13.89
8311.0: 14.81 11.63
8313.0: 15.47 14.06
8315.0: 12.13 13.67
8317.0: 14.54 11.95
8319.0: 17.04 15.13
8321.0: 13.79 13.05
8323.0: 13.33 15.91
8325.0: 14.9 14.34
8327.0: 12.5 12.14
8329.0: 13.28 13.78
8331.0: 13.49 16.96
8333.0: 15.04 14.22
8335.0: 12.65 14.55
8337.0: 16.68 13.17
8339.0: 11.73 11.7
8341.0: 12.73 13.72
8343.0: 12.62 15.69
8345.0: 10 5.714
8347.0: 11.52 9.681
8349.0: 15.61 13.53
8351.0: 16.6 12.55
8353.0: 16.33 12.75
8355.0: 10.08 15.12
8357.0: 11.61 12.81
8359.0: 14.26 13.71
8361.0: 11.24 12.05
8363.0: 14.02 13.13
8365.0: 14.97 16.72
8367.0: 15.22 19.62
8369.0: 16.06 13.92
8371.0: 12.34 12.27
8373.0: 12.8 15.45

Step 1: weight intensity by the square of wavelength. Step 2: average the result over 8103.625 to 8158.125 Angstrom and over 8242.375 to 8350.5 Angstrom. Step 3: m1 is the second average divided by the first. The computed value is 0.97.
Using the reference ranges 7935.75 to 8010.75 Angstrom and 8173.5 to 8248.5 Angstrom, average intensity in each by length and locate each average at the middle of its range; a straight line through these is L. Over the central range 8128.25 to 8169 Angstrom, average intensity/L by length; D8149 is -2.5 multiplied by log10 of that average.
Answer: -0.05 mag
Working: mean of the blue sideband 13.9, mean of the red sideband 13.7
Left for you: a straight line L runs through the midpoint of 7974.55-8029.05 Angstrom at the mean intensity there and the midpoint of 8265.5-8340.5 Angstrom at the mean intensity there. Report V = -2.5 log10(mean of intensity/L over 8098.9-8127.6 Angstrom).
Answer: -0.133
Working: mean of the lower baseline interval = 13.8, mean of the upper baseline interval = 14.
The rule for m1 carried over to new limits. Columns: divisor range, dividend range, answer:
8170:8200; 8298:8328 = 1.07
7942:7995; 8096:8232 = 1.05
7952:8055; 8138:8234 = 1.05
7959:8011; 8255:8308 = 1.10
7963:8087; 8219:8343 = 1.05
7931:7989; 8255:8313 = 1.05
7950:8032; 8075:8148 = 1.10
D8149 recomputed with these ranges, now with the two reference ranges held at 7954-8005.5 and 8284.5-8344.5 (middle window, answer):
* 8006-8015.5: 0.070 mag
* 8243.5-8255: -0.064 mag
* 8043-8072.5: -0.057 mag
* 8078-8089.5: -0.076 mag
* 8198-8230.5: 0.022 mag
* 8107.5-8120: -0.246 mag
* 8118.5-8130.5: -0.029 mag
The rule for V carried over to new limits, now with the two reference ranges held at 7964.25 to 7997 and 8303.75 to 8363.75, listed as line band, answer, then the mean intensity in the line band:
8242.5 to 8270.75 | -0.05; 14.3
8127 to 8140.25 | 0.02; 13.6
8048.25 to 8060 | -0.01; 14.1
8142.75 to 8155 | -0.03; 14.2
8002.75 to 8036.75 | 0.03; 13.7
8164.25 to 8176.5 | -0.12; 15.3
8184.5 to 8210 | 0.03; 13.4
